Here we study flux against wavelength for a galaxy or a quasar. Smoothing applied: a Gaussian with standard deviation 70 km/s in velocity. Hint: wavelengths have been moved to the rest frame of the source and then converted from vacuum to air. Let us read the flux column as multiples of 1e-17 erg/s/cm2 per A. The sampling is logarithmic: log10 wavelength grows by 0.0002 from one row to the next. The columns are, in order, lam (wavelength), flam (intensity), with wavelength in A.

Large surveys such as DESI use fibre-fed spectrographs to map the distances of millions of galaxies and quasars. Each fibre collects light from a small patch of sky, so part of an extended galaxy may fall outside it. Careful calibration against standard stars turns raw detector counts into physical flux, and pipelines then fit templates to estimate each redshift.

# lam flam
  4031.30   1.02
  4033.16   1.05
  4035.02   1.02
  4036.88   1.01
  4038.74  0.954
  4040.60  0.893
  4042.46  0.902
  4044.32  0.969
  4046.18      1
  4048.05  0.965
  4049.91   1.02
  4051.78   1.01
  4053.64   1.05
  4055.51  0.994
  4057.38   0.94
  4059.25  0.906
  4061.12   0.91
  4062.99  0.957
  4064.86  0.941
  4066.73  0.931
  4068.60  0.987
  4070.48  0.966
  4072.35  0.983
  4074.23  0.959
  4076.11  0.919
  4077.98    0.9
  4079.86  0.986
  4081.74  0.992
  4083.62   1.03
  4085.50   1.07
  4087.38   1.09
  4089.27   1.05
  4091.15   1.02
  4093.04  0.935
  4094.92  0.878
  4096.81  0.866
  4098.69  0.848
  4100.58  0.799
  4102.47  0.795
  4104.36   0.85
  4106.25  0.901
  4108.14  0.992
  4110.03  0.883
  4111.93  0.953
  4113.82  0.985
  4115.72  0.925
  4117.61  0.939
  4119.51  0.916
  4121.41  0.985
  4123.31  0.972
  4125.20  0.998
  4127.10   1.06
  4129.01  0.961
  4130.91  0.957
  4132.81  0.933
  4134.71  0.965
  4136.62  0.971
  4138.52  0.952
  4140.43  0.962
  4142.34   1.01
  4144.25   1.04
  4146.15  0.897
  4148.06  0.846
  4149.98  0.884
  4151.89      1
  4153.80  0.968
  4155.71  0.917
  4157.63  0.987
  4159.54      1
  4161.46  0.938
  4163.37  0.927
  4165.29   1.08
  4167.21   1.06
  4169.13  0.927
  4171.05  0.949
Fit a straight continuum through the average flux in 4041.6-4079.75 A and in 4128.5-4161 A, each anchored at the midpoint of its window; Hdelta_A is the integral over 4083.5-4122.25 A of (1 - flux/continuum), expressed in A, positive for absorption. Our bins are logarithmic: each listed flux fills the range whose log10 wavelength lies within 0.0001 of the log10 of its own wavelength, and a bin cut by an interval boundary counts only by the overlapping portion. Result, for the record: 0.89 A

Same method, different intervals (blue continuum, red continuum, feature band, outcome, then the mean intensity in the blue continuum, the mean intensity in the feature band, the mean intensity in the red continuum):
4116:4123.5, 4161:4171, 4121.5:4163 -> 0.2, 0.948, 0.963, 0.986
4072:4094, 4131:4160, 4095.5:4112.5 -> 1.8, 0.995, 0.875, 0.955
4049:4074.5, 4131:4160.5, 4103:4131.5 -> 0.3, 0.968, 0.949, 0.956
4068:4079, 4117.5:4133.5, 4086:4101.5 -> 0.3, 0.951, 0.94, 0.971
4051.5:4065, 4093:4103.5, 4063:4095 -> -2.8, 0.963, 0.981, 0.847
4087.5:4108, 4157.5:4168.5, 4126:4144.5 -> -0.4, 0.906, 0.979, 0.998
